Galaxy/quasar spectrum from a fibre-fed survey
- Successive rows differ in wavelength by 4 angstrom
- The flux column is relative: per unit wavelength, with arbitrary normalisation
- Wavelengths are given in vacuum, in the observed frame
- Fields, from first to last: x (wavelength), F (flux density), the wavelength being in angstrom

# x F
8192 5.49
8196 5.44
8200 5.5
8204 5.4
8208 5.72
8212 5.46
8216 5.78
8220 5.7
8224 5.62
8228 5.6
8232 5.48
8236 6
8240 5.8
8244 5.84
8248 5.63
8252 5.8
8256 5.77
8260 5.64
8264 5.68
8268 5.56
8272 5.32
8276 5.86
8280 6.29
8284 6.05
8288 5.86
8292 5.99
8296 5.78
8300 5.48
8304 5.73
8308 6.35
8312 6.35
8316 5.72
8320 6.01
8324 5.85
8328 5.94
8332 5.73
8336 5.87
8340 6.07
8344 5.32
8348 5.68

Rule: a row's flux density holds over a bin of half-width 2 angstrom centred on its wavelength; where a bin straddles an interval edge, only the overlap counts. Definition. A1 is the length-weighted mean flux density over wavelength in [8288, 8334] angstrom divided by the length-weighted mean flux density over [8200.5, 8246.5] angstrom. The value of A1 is 1.04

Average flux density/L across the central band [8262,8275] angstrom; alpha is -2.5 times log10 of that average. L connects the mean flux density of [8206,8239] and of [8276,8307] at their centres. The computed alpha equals 0.05 mag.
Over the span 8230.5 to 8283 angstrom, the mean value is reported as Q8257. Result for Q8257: 5.75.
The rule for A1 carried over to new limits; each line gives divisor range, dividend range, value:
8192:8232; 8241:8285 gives 1.03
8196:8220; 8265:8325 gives 1.05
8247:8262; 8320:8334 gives 1.03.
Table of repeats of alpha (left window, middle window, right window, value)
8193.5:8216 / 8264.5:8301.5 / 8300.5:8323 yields 0.012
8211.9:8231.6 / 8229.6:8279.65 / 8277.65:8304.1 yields 0.008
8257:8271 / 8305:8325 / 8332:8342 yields -0.040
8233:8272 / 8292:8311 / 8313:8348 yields -0.018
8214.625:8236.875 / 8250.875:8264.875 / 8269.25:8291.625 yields 0.014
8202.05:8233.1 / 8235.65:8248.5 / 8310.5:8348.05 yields -0.030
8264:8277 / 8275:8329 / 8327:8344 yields -0.047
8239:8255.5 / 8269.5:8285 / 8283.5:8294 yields 0.008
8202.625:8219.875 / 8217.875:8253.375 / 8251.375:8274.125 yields -0.020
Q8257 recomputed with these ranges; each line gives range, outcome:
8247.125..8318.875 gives 5.83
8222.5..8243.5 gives 5.71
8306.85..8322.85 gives 6.08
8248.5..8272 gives 5.65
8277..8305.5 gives 5.88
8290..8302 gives 5.75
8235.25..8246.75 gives 5.85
